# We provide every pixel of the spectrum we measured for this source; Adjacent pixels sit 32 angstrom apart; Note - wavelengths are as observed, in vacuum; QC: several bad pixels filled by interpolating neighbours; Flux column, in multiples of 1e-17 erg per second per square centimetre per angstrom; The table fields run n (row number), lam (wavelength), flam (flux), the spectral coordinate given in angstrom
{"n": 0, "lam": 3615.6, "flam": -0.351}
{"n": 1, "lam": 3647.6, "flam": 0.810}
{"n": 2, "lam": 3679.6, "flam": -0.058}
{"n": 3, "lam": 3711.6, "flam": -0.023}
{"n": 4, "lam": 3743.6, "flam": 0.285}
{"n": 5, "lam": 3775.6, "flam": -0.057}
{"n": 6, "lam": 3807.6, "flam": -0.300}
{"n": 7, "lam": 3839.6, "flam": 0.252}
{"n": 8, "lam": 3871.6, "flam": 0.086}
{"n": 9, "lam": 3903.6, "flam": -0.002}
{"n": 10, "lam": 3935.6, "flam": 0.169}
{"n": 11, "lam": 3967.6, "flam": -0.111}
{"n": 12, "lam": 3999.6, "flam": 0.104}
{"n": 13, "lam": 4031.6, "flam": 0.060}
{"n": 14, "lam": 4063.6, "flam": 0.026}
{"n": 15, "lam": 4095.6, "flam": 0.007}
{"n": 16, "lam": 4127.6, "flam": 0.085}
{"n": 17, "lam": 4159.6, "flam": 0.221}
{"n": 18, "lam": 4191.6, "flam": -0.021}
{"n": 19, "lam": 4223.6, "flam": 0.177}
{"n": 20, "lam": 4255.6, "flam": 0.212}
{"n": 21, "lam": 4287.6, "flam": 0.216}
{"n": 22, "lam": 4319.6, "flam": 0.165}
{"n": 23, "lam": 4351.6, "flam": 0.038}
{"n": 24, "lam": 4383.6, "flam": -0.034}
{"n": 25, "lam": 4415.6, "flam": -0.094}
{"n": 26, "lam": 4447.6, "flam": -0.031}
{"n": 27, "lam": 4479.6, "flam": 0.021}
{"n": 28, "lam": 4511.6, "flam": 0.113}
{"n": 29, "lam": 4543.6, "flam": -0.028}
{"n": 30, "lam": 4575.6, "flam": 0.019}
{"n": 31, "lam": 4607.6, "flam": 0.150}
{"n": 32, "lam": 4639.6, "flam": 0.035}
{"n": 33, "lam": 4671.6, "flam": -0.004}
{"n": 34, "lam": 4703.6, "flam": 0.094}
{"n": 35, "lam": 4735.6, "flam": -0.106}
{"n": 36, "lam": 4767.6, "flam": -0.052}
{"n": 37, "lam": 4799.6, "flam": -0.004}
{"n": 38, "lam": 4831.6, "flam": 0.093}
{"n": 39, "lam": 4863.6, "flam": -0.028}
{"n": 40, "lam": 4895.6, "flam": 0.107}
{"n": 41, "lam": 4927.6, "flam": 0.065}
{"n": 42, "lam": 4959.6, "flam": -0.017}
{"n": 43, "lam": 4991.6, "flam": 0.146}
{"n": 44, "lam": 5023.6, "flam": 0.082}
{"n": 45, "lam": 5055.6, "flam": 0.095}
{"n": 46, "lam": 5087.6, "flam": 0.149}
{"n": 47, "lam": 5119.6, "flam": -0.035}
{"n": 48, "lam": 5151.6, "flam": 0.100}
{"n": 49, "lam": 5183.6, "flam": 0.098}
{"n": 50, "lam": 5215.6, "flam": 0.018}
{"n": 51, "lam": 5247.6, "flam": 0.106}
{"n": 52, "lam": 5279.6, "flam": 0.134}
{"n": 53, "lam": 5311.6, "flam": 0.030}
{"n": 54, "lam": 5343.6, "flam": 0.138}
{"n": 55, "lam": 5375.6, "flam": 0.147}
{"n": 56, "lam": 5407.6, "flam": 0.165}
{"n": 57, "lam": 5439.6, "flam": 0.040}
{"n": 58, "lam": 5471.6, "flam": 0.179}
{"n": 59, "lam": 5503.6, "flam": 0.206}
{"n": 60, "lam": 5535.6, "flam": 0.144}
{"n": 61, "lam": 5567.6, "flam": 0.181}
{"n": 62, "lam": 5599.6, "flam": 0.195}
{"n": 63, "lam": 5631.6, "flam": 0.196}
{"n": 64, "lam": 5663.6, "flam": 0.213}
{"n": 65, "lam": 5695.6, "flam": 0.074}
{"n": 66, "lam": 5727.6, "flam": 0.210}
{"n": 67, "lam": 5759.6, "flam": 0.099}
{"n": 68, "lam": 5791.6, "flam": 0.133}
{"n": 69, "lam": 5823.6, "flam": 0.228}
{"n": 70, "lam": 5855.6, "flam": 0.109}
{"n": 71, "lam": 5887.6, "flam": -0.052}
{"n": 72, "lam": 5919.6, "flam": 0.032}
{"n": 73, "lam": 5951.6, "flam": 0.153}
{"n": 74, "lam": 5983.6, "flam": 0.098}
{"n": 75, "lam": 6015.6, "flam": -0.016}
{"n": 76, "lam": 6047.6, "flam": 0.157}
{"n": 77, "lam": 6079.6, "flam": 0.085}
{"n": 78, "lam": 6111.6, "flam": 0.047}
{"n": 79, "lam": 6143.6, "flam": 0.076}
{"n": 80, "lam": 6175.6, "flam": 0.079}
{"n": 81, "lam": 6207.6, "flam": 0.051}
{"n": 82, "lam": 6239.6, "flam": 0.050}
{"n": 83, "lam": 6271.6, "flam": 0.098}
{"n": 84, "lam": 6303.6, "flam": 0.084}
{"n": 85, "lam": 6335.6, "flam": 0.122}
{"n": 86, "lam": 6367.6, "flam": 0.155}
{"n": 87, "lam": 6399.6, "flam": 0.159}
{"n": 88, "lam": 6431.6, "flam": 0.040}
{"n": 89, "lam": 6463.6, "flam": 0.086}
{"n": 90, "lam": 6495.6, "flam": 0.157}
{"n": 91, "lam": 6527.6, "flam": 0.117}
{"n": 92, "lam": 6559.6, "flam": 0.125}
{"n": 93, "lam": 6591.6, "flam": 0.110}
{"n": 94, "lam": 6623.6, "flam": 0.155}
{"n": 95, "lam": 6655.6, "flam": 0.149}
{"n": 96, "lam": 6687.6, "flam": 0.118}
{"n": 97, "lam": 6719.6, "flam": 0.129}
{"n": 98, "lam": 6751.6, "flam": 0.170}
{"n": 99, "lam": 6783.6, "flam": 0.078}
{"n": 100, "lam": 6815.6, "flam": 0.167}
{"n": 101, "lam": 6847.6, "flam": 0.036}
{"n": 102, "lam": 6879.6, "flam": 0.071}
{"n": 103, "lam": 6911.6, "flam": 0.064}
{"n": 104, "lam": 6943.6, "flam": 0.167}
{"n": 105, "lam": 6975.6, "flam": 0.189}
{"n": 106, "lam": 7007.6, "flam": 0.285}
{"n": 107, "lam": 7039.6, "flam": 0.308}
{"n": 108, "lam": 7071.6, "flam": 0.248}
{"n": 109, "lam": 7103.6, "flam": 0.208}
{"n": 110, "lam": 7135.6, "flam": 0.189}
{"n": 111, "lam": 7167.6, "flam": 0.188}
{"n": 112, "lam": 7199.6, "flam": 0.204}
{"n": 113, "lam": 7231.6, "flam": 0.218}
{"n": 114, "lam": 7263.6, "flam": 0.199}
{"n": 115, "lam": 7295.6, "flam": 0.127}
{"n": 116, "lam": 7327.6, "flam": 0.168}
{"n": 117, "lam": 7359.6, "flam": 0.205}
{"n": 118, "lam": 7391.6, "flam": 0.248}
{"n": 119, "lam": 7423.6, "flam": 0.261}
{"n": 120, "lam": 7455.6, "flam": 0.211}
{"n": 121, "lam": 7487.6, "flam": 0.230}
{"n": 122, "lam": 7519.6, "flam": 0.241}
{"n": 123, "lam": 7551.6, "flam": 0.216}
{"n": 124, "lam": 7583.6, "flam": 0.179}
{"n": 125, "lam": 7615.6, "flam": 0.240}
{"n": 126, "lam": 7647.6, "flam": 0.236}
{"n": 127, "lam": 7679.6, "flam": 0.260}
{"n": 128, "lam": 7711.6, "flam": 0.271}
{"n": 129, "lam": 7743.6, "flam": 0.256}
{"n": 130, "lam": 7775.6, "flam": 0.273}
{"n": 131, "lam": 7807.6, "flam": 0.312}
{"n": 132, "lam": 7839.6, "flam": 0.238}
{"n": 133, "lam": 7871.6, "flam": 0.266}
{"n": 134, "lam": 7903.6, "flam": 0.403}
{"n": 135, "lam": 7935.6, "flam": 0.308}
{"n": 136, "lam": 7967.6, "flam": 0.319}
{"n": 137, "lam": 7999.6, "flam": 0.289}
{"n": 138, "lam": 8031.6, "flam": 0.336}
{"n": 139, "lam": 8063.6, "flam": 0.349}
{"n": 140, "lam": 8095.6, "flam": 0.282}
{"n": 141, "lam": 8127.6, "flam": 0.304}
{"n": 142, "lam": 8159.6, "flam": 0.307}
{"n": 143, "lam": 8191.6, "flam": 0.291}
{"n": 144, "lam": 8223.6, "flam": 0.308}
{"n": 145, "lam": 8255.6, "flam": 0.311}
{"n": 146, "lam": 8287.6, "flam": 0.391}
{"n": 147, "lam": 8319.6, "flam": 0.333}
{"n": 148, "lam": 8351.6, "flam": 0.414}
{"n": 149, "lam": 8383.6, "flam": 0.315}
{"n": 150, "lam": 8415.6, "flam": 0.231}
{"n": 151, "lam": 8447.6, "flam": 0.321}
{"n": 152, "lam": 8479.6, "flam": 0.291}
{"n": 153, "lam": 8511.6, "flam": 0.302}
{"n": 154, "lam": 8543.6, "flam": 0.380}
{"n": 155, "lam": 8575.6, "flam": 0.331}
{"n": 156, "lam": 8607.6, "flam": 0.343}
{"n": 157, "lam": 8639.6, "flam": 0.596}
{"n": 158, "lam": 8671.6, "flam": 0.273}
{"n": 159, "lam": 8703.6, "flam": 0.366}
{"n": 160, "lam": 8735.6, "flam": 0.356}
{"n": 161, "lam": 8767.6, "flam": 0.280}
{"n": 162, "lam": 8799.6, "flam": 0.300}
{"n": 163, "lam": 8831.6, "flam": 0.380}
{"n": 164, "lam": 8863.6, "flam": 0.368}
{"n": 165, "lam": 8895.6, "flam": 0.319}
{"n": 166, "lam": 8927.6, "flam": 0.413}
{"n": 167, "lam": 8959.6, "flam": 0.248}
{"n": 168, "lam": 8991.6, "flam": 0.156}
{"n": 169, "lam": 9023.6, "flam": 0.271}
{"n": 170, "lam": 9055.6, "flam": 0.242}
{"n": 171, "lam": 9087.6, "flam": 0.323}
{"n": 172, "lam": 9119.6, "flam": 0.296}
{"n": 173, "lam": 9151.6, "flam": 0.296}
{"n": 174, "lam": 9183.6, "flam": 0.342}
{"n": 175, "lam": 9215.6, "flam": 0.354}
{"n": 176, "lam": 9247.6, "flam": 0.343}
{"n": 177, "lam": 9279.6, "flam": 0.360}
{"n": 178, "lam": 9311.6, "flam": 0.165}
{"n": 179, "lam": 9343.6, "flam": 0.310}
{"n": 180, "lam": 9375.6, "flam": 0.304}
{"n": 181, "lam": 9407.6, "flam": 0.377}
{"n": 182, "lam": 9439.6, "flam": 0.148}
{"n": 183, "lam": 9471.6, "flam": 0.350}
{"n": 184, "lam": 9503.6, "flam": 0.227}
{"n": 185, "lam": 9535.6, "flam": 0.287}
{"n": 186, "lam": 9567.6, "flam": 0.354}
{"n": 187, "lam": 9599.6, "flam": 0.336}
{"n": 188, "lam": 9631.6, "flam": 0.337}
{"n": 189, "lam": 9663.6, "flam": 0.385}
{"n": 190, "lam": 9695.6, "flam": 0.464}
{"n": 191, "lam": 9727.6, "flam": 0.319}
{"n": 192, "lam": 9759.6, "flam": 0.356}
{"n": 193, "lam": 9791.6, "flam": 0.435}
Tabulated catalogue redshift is 0.72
